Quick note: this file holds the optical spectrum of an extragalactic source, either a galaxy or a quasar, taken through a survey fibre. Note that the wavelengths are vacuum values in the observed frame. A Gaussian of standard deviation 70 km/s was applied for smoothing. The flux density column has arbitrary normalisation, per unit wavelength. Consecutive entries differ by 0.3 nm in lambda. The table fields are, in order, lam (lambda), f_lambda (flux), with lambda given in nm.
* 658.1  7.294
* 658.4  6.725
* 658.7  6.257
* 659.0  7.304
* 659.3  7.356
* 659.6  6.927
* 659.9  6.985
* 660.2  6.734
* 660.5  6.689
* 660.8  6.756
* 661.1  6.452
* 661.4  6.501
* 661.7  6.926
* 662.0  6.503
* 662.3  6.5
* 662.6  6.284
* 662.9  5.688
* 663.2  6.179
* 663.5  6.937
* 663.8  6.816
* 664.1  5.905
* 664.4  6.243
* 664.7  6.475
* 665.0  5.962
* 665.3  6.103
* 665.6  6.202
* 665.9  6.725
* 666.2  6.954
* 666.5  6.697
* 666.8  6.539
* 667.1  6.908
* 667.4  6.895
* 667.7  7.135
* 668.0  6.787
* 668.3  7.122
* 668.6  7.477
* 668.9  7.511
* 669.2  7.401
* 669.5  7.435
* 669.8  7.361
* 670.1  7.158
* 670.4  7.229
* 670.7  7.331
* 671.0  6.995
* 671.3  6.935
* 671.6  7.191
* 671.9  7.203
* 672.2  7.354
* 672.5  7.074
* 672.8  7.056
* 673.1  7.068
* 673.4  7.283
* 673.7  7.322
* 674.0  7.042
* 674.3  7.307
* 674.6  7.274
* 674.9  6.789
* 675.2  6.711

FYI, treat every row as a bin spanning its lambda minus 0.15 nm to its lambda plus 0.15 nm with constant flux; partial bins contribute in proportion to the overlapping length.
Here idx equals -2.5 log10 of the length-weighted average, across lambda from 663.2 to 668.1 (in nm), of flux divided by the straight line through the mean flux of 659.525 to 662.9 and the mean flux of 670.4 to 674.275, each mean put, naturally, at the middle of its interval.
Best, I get 0.043 mag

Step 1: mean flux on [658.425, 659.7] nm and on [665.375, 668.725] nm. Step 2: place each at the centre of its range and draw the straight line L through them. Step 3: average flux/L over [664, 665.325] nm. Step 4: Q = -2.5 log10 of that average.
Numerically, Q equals 0.12 mag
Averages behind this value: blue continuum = 6.94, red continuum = 6.84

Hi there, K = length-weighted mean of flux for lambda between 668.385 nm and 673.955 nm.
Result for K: 7.24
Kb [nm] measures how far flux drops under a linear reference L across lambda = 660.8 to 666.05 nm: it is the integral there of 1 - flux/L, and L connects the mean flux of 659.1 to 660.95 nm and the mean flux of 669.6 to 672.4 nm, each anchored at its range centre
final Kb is 0.46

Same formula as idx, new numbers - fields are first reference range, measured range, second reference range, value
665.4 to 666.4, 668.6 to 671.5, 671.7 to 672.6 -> -0.04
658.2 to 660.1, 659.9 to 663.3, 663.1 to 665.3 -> 0.02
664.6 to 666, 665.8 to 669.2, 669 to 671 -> -0.04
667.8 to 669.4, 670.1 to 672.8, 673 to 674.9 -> 0.01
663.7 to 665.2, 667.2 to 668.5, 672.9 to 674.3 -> -0.06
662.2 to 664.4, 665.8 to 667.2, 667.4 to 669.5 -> 0.02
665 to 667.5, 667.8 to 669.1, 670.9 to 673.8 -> -0.07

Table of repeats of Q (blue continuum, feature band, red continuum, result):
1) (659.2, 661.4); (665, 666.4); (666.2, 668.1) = 0.06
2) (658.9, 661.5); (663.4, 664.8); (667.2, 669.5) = 0.09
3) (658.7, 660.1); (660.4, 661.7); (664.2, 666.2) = 0.03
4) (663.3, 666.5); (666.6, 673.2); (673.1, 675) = -0.05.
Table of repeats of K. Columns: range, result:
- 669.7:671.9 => 7.17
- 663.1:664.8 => 6.43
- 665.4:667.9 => 6.74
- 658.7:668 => 6.61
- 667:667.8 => 6.97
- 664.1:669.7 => 6.79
